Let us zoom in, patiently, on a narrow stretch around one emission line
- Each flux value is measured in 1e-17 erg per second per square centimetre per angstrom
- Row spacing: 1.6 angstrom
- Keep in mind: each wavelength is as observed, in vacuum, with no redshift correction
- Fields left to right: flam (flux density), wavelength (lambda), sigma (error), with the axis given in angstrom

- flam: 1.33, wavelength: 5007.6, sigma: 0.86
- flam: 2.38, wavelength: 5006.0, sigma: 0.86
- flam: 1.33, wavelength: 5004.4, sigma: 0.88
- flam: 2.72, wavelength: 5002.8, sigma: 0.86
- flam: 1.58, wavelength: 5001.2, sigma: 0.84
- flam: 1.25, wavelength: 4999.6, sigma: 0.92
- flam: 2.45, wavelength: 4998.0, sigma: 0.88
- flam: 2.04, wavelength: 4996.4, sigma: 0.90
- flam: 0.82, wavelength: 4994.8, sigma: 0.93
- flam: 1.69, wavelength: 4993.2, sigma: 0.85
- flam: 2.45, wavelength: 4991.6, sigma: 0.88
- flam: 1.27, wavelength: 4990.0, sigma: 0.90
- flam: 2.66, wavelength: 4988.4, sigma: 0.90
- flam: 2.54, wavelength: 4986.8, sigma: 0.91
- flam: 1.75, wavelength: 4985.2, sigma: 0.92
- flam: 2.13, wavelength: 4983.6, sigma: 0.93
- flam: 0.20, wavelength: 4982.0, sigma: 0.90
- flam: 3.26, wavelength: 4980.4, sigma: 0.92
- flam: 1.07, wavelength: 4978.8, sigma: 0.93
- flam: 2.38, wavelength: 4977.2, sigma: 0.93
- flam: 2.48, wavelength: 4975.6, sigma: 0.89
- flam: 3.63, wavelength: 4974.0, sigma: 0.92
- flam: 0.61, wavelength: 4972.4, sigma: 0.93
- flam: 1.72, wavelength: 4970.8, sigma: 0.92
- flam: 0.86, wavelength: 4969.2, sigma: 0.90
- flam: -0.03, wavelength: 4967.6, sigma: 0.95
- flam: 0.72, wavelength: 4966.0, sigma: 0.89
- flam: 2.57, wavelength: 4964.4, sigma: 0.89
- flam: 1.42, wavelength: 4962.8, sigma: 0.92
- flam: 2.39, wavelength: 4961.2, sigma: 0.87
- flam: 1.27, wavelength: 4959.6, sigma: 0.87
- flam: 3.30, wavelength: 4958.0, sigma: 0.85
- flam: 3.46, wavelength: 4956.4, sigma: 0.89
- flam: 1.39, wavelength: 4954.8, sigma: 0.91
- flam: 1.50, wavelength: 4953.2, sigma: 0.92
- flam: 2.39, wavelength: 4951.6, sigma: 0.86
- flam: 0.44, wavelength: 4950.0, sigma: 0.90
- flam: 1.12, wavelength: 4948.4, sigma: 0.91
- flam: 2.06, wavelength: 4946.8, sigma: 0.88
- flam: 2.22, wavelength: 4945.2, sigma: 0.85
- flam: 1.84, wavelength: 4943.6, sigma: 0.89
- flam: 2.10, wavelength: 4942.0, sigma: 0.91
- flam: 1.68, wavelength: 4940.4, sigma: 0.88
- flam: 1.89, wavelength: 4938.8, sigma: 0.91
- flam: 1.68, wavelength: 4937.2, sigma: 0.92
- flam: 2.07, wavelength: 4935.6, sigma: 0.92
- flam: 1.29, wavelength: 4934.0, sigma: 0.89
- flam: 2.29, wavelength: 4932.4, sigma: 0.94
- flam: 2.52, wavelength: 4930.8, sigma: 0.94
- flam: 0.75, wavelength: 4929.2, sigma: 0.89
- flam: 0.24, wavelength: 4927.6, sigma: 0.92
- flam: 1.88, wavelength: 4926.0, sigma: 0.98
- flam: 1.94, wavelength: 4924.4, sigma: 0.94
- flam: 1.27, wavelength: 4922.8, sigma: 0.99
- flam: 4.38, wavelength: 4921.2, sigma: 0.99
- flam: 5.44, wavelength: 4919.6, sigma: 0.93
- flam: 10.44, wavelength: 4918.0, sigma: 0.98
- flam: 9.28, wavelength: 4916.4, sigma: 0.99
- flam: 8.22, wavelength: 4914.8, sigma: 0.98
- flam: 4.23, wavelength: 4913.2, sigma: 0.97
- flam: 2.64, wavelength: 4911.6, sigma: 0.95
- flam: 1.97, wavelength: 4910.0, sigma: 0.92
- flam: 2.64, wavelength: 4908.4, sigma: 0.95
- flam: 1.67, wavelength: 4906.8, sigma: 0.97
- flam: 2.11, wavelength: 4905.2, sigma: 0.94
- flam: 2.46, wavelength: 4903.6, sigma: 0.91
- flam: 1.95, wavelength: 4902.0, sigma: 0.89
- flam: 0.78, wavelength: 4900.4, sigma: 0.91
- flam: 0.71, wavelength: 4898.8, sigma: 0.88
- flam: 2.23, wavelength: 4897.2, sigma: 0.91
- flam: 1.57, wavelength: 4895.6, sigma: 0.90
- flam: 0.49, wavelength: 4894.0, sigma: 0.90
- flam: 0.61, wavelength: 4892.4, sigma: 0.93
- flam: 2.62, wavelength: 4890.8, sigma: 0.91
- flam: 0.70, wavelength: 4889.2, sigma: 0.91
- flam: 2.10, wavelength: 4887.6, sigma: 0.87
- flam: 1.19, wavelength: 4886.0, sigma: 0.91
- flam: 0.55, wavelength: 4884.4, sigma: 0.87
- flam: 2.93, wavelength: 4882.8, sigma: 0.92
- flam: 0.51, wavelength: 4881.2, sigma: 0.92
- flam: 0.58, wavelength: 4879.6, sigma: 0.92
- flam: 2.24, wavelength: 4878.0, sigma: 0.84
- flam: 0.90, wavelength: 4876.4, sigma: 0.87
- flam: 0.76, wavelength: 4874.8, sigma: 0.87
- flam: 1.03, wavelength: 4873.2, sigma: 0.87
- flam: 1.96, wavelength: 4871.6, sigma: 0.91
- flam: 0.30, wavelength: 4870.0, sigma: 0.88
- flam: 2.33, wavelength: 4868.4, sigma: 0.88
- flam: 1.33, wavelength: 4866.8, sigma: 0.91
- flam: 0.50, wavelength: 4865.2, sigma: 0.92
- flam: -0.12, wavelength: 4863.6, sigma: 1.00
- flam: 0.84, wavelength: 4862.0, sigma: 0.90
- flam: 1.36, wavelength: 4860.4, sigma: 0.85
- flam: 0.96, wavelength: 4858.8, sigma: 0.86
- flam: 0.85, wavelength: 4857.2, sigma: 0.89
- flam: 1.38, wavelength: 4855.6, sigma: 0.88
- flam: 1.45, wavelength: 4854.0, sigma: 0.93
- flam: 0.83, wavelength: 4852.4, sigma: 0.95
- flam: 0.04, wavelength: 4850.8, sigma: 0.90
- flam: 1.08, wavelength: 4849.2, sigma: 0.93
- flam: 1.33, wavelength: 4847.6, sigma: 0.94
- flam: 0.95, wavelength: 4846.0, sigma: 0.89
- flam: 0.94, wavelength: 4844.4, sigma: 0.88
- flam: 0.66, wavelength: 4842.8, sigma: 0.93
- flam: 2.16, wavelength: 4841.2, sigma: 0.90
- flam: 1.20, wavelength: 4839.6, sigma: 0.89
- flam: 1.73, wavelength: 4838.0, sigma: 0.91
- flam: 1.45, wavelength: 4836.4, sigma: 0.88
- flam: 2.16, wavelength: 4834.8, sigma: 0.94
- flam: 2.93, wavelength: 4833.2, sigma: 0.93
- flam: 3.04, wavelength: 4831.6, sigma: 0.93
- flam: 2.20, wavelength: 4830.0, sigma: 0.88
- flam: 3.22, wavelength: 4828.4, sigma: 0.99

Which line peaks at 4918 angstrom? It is [O II]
